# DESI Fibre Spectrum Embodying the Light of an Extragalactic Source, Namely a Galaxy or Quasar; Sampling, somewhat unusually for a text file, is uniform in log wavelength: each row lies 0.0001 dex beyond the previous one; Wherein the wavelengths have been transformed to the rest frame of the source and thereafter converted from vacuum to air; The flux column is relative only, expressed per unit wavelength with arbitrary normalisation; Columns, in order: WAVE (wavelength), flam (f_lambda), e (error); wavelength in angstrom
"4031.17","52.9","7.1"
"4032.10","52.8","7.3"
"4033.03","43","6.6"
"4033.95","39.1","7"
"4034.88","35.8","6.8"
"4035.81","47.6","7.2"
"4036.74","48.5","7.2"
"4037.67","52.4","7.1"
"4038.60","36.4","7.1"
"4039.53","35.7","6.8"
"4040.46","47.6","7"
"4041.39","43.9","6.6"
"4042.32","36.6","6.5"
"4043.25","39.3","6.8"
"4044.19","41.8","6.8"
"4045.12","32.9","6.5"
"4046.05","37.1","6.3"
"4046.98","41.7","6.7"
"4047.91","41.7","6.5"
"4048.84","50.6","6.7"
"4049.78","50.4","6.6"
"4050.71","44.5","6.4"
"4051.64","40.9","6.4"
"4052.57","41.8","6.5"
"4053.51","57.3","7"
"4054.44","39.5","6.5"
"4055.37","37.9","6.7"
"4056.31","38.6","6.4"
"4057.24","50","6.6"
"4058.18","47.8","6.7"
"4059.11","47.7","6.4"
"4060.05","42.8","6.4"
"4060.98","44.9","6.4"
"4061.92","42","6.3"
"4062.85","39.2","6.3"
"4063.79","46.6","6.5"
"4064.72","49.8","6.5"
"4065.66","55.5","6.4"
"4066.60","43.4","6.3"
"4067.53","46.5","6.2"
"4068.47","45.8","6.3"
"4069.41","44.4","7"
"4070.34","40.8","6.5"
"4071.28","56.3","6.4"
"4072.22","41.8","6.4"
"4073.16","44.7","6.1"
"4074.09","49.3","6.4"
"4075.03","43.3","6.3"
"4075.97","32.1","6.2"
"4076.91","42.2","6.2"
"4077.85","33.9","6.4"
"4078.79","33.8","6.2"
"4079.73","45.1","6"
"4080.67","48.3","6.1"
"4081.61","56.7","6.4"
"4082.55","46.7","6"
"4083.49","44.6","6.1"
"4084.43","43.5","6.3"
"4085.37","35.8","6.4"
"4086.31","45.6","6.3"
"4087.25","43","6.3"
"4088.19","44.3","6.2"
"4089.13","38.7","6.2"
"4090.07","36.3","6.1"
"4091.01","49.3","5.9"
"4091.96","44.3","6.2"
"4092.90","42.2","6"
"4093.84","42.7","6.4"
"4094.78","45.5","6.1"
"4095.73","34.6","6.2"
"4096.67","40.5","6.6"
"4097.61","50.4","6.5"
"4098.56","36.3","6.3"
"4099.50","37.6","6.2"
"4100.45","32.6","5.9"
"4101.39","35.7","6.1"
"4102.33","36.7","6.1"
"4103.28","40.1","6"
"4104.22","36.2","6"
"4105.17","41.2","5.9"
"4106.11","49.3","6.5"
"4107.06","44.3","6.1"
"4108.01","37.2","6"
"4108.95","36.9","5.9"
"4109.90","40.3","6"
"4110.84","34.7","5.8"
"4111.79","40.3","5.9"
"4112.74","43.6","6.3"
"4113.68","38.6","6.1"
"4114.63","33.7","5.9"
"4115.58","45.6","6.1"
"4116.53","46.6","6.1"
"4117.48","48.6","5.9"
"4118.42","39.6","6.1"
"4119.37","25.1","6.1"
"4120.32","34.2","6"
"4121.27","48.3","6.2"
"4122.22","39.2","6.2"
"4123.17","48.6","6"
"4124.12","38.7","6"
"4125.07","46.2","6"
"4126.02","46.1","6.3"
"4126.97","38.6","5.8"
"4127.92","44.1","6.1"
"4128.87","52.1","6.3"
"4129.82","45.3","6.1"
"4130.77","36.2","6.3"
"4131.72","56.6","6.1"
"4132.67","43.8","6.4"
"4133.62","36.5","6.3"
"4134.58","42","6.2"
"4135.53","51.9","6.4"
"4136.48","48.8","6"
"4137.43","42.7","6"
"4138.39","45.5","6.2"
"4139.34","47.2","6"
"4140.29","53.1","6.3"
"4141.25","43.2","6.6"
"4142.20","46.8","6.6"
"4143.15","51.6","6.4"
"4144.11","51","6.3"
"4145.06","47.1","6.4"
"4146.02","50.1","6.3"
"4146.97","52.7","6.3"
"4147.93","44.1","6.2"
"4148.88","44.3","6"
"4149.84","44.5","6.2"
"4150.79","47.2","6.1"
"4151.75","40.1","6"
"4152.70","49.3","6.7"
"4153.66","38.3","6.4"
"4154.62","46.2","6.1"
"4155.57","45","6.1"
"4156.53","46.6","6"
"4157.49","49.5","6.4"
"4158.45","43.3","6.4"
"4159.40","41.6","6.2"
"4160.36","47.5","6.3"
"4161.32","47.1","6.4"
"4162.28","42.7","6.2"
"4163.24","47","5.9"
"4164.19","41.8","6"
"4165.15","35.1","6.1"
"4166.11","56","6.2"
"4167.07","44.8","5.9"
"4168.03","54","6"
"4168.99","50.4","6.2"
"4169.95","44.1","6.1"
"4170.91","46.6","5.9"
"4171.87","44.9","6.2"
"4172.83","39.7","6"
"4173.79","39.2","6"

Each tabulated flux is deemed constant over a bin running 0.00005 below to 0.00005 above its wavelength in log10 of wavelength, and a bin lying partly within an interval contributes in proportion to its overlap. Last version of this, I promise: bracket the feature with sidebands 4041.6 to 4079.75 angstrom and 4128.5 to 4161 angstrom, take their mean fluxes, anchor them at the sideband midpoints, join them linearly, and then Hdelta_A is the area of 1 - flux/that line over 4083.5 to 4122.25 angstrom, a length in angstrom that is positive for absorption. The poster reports 3.7 angstrom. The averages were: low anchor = 43.4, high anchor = 46.2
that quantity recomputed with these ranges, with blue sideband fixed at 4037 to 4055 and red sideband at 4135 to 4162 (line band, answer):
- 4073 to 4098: 0.8 angstrom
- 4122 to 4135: 0.5 angstrom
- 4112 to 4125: 1.3 angstrom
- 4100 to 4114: 1.8 angstrom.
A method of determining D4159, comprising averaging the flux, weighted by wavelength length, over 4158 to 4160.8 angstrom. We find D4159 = 44.2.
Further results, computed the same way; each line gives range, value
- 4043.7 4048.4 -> 39.1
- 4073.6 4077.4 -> 41.7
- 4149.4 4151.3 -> 45.8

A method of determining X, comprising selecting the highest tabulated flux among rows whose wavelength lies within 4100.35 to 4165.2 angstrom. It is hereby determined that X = 56.6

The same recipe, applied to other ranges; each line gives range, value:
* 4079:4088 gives 56.7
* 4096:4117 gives 50.4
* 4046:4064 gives 57.3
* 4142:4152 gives 52.7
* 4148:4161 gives 49.5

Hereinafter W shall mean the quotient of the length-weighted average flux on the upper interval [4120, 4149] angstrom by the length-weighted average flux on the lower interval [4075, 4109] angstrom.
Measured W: 1.1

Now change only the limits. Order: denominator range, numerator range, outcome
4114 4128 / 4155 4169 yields 1.11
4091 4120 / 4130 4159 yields 1.15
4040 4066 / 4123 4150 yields 1.05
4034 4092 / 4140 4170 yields 1.06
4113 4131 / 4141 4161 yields 1.10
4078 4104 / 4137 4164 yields 1.11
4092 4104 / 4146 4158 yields 1.15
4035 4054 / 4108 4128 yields 0.94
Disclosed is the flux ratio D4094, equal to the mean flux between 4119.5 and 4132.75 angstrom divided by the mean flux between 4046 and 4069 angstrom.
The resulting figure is 1.0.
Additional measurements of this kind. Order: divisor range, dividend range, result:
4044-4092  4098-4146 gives 0.97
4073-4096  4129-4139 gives 1.06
